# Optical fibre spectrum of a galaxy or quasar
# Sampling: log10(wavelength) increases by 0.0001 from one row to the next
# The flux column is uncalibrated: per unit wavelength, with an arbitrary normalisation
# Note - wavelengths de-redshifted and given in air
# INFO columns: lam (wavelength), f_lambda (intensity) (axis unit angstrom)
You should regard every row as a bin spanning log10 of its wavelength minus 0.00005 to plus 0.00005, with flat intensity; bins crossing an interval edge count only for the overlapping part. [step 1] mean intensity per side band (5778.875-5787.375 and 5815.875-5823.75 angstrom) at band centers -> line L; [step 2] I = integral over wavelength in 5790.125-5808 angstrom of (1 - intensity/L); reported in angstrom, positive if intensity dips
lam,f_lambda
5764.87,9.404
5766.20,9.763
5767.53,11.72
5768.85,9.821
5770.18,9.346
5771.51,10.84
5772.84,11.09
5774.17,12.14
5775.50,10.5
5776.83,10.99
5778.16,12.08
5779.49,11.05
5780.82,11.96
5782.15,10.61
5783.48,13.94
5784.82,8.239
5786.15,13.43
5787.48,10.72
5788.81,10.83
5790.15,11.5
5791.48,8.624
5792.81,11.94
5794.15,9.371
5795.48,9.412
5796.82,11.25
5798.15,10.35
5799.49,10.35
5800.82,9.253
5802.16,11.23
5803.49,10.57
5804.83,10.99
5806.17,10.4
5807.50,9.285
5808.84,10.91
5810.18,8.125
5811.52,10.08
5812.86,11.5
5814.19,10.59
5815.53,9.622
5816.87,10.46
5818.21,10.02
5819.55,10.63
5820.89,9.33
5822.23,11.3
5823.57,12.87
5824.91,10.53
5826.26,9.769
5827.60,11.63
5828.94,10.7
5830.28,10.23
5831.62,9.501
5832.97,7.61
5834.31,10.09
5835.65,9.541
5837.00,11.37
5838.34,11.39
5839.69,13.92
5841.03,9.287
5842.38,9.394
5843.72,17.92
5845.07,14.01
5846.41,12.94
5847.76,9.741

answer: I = 1.30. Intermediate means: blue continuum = 11.5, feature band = 10.3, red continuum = 10.6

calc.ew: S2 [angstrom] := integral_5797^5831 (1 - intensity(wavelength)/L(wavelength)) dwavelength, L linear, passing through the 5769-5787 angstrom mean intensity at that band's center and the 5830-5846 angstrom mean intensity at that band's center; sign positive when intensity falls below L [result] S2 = 2.4 angstrom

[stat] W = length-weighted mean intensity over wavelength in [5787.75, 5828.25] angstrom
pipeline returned 10.4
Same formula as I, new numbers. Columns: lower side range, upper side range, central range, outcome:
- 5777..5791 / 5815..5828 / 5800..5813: 0.9 angstrom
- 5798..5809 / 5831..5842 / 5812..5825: -0.4 angstrom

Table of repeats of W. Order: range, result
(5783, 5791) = 11.3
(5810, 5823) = 10.3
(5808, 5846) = 10.8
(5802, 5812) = 10.1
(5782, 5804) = 10.7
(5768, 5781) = 11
